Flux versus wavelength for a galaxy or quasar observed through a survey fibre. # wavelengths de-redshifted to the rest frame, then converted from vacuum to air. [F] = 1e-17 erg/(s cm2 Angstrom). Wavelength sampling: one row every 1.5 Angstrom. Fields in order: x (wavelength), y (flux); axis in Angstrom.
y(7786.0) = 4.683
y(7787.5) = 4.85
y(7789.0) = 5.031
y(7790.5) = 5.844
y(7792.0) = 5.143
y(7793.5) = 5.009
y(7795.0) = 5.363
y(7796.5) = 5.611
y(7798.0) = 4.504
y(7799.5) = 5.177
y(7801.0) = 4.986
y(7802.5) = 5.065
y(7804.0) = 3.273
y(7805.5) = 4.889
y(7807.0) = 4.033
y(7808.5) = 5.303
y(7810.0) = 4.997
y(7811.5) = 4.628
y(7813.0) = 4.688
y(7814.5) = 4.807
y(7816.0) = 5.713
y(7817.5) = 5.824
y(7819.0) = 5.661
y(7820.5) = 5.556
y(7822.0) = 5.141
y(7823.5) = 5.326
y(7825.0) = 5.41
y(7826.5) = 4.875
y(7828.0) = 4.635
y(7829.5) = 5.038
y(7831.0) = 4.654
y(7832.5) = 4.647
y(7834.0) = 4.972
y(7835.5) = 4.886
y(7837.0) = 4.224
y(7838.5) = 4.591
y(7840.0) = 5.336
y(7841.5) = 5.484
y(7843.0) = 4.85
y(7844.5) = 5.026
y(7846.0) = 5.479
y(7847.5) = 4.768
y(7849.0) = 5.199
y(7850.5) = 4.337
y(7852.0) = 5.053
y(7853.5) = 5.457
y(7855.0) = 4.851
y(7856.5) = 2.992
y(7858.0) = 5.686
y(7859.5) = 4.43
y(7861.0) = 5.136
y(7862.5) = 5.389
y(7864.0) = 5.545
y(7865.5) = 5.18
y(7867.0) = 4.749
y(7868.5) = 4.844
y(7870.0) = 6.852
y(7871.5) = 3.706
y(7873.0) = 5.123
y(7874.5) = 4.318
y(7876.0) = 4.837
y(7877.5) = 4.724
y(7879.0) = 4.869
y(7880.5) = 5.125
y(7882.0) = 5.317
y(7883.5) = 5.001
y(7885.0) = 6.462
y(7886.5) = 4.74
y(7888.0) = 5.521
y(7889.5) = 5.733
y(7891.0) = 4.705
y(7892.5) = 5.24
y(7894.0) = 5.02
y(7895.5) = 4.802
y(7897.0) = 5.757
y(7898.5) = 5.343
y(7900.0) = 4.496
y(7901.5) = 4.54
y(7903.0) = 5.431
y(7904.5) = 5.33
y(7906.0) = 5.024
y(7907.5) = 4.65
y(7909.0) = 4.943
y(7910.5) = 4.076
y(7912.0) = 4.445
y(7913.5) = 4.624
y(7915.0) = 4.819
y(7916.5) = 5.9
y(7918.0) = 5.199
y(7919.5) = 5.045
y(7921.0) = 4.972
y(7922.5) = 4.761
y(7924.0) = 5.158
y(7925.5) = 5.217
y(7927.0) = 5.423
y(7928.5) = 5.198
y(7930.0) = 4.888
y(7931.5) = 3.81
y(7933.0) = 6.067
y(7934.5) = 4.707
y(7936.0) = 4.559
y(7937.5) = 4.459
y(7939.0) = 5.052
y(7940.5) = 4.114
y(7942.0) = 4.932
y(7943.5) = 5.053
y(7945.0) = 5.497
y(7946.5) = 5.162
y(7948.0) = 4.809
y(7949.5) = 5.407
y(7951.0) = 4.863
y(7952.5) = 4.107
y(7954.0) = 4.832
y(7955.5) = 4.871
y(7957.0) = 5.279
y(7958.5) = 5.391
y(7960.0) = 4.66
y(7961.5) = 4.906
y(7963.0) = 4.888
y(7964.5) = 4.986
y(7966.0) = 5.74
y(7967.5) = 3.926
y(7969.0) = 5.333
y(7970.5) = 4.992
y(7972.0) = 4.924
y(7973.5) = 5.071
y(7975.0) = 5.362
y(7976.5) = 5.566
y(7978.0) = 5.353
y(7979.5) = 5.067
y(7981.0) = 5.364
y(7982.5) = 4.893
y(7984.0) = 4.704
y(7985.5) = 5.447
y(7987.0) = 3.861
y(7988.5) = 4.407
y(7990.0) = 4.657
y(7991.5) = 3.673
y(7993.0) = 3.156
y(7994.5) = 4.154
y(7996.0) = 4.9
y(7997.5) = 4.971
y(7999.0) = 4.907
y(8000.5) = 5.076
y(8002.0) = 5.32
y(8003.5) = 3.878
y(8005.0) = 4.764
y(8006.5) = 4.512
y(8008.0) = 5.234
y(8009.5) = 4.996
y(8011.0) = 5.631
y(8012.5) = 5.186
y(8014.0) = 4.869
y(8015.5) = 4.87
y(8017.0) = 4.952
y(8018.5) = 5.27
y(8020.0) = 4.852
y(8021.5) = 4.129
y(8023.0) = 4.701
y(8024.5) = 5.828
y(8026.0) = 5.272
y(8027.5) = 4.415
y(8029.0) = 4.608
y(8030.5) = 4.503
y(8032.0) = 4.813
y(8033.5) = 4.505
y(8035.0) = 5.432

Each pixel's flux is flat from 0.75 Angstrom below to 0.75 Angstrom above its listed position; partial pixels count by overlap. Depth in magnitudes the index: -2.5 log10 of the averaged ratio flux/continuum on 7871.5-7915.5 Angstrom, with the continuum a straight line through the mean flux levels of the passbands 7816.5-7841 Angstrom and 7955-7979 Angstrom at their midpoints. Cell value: 0.02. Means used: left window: 5.06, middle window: 4.98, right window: 5.08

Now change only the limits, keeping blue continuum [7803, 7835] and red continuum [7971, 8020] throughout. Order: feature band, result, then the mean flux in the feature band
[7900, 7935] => -0.01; 4.96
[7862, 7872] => -0.06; 5.21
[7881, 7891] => -0.10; 5.4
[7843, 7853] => -0.01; 4.98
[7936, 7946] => 0.01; 4.84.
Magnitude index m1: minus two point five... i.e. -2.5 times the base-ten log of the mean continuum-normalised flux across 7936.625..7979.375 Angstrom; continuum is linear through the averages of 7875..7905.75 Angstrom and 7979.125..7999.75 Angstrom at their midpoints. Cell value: -0.05 mag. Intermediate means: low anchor 5.14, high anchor 4.57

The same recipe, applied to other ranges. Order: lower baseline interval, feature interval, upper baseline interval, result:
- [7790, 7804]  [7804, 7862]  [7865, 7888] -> 0.03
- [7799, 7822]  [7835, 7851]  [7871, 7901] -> 0.02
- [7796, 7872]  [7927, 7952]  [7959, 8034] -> -0.01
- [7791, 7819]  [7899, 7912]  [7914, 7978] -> 0.04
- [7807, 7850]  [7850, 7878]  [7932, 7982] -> 0.03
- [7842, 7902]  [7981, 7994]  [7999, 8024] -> 0.12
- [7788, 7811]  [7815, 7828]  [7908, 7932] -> -0.09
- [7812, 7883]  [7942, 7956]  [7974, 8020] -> -0.01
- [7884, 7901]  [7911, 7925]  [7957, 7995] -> 0.03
